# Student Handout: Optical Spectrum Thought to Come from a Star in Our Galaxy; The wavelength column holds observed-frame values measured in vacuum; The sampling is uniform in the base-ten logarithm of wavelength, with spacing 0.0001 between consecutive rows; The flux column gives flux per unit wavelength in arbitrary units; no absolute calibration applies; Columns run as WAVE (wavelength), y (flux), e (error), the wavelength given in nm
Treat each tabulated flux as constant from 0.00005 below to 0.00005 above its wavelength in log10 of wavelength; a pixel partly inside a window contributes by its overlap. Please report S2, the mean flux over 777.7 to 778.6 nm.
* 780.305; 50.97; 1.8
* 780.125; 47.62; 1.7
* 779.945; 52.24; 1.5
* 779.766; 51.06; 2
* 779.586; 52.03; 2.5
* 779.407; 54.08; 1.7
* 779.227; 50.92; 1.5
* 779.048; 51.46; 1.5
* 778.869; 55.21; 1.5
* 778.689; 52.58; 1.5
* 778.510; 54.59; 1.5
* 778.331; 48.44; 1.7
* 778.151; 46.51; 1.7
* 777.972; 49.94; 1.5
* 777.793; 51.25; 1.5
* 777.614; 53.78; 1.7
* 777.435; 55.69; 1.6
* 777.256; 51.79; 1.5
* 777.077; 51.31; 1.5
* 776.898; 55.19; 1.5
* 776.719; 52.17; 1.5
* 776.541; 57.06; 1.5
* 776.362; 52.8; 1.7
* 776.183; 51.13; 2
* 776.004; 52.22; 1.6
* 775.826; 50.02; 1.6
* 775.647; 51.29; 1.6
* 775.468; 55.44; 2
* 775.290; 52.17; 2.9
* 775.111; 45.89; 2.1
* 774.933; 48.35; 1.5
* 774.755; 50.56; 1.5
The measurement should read 50.2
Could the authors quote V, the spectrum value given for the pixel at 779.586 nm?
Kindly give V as 52.03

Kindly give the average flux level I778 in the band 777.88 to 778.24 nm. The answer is 48.3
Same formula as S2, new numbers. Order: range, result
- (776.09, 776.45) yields 51.9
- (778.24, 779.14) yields 52.4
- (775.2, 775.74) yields 52.9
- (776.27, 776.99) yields 54.3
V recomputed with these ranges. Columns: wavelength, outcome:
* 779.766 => 51.06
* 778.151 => 46.51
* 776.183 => 51.13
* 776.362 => 52.8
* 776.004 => 52.22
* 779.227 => 50.92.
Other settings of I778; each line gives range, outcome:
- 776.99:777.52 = 52.9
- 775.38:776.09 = 52.2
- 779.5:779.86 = 51.6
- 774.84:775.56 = 50.5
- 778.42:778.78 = 53.6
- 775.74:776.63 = 52.7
